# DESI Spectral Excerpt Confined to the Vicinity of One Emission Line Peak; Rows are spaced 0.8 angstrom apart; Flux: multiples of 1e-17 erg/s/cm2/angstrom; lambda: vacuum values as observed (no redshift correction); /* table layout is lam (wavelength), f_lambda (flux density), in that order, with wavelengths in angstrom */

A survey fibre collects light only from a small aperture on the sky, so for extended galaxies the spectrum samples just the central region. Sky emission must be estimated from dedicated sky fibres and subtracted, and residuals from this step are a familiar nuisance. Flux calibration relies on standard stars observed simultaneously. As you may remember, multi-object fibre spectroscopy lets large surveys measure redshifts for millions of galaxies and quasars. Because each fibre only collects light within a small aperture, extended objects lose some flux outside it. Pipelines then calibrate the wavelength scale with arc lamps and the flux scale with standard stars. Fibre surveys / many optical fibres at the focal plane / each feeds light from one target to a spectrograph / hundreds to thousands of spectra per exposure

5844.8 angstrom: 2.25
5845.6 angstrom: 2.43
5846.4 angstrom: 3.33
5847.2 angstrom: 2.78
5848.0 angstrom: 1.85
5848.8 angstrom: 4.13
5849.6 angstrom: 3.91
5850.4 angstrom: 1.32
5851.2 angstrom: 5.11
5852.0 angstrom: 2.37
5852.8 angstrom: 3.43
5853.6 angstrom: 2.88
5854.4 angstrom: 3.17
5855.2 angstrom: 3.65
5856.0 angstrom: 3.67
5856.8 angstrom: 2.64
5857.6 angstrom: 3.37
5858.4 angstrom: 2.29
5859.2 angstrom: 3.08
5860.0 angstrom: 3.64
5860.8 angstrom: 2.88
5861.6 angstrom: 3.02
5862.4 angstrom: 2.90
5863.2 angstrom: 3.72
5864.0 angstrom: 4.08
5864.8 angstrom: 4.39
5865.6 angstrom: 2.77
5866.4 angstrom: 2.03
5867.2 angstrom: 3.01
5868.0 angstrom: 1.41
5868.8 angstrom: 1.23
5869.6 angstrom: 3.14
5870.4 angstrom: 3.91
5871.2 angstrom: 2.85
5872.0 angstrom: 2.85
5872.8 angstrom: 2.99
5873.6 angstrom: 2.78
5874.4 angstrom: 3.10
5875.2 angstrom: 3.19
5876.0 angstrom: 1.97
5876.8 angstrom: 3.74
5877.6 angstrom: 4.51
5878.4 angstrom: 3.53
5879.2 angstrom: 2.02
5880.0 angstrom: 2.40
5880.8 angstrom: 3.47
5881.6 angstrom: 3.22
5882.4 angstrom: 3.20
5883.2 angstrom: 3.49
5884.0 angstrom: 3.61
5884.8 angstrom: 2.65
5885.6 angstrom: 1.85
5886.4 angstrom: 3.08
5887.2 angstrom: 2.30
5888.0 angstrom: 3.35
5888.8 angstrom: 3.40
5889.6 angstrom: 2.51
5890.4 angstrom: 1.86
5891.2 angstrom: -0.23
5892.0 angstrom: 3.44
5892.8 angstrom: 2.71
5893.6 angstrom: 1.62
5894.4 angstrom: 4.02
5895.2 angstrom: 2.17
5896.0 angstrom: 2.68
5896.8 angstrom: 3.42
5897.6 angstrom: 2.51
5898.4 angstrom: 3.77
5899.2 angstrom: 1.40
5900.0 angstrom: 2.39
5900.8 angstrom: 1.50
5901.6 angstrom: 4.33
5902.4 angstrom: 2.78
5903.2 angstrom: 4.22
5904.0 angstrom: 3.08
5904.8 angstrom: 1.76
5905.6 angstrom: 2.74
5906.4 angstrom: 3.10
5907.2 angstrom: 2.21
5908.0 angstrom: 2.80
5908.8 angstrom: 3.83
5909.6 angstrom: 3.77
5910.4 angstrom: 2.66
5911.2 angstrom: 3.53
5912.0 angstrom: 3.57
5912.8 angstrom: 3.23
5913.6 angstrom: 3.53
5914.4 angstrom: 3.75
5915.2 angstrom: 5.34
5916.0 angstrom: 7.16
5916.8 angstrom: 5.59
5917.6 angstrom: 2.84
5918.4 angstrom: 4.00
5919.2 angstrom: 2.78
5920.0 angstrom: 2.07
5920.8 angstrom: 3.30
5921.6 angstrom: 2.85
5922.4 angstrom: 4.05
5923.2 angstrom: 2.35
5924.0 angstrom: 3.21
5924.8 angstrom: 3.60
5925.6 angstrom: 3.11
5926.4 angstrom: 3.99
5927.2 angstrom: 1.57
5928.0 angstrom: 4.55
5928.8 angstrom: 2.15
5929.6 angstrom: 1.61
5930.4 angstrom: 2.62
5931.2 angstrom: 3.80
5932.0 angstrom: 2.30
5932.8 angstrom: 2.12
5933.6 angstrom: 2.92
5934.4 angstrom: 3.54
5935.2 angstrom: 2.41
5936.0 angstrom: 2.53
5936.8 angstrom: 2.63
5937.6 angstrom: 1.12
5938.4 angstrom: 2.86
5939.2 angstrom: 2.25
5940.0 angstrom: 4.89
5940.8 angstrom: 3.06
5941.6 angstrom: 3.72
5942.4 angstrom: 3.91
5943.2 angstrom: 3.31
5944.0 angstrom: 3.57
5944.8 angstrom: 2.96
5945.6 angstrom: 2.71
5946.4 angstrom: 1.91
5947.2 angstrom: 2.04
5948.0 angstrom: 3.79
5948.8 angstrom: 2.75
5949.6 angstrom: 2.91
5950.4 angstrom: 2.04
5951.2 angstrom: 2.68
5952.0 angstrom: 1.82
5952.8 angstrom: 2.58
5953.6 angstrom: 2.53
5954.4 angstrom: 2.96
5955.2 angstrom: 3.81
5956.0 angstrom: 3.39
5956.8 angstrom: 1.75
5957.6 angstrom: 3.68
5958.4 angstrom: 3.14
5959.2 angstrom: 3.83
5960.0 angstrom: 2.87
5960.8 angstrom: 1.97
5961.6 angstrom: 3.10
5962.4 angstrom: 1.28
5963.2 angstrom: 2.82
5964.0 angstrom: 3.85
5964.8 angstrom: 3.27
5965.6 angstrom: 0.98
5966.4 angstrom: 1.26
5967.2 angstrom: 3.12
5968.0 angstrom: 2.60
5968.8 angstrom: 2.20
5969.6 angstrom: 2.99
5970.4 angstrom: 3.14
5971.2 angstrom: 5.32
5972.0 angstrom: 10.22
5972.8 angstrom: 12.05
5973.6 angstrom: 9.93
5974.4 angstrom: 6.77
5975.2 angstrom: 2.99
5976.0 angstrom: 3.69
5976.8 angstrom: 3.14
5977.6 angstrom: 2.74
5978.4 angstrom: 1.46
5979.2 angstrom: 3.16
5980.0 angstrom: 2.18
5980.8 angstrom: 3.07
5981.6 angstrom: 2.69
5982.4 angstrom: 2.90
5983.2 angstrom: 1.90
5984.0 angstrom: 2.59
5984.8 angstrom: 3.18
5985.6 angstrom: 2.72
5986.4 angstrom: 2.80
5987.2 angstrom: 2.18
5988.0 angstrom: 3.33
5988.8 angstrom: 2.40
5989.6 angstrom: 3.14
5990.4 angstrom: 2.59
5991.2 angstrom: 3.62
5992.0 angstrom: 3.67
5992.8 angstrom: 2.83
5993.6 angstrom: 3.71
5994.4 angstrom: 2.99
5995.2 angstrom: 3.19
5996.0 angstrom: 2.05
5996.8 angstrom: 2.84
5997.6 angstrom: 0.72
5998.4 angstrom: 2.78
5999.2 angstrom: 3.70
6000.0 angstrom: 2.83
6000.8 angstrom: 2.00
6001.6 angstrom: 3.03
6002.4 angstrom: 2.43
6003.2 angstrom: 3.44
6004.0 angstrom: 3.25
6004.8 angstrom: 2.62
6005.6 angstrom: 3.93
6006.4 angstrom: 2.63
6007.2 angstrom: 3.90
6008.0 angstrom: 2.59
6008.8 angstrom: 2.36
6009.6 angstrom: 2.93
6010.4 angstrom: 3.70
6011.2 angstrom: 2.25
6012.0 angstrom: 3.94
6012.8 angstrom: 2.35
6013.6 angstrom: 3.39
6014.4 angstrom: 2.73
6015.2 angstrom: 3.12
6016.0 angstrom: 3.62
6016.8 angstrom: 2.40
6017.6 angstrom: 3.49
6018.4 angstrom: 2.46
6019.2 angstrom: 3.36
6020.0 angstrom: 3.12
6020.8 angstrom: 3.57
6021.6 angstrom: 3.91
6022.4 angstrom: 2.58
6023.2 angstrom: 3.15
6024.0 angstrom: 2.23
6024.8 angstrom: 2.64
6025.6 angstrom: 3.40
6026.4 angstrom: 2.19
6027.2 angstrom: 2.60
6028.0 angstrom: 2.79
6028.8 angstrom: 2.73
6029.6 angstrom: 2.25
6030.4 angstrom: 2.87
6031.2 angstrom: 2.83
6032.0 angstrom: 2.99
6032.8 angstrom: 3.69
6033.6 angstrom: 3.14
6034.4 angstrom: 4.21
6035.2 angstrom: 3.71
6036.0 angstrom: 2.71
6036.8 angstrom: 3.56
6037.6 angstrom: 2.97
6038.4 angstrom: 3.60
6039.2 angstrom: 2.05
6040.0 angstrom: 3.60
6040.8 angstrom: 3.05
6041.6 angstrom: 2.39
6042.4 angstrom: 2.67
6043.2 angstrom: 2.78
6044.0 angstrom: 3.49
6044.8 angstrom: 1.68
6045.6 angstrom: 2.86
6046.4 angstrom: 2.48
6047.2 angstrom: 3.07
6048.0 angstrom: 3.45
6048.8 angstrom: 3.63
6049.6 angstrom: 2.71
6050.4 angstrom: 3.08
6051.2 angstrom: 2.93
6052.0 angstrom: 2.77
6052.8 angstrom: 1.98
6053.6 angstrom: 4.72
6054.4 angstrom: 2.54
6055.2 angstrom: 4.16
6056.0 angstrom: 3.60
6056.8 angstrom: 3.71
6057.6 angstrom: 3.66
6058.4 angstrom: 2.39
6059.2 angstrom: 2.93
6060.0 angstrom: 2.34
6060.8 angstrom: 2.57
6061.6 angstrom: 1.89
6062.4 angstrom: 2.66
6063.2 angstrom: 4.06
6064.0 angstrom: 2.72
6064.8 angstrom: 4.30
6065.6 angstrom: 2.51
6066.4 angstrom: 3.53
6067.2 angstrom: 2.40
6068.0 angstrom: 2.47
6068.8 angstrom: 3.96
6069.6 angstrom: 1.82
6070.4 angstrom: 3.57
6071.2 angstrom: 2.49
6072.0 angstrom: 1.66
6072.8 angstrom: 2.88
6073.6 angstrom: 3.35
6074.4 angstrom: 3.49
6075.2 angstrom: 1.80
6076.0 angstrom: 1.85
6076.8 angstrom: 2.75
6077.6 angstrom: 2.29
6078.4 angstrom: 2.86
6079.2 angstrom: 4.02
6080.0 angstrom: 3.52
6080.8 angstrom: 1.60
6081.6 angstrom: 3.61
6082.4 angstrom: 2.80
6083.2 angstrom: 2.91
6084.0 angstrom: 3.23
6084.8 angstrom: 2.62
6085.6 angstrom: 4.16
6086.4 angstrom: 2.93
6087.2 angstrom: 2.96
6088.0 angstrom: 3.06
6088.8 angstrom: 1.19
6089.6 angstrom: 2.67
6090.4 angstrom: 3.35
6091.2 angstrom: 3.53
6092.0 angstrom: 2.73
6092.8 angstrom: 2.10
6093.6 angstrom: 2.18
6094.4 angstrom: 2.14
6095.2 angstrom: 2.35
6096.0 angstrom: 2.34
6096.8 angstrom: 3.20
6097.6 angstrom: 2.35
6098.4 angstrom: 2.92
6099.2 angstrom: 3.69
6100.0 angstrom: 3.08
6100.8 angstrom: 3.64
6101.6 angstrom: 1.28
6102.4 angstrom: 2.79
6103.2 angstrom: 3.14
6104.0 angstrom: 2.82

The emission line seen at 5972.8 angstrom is [O III] 5007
